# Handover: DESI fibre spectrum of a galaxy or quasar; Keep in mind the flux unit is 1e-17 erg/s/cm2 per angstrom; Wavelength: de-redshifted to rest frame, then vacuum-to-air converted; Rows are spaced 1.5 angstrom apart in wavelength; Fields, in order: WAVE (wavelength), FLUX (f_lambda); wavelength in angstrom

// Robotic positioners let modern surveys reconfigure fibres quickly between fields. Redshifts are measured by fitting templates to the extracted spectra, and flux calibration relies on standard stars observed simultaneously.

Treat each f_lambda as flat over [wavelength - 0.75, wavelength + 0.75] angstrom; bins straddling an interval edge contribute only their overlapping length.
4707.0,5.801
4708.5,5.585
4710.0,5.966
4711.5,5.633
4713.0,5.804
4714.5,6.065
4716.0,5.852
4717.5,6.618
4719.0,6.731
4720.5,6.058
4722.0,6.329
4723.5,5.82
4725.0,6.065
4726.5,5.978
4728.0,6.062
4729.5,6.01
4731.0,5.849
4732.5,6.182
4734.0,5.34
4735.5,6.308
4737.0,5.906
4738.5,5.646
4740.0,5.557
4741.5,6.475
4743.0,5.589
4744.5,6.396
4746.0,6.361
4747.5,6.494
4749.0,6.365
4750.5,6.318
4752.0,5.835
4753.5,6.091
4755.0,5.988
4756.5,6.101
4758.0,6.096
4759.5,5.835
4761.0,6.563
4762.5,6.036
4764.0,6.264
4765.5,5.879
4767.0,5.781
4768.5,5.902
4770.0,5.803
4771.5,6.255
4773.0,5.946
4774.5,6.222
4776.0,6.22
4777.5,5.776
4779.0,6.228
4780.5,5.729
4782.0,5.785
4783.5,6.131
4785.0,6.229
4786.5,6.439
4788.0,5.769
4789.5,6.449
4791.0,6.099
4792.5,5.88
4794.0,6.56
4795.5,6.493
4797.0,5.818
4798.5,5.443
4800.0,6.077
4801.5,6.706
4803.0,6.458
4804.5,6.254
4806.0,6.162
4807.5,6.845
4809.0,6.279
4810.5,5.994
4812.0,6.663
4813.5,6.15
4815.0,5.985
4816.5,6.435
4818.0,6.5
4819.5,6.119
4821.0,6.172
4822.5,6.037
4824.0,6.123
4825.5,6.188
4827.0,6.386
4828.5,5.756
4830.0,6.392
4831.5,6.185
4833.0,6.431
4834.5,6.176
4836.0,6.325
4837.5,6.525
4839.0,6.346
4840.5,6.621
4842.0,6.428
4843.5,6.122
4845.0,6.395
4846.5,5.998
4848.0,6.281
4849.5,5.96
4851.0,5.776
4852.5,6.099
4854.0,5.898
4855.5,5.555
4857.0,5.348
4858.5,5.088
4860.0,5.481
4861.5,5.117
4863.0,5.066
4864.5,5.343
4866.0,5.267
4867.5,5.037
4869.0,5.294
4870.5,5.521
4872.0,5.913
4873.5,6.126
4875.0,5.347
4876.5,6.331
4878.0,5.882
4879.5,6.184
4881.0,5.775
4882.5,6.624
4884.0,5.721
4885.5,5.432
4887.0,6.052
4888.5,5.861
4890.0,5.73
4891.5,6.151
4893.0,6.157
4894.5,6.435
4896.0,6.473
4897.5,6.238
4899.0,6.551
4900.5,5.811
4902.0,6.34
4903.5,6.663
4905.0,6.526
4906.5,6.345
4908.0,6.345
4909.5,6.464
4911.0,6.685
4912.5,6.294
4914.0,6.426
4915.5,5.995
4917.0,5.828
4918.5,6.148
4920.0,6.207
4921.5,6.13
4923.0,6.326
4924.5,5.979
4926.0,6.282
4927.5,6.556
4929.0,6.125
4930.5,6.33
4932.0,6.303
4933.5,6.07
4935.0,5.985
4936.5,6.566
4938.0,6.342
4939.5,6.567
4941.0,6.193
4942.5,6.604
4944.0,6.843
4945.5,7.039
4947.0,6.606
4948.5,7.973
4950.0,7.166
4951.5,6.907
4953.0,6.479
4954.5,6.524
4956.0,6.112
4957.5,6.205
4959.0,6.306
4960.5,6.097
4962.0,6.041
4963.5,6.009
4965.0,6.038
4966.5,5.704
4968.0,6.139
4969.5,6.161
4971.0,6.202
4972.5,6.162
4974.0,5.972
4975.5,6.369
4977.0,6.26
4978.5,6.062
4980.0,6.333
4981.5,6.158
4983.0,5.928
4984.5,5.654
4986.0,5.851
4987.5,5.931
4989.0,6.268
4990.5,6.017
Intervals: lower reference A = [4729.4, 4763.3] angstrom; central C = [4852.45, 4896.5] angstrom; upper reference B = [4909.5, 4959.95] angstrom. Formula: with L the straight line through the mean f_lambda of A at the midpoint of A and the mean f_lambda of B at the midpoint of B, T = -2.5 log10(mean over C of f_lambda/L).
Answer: 0.10 mag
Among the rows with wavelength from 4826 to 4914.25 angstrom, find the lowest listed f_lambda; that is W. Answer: 5.037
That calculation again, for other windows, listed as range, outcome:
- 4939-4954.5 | 6.193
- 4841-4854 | 5.776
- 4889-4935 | 5.73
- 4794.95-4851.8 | 5.443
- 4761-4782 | 5.729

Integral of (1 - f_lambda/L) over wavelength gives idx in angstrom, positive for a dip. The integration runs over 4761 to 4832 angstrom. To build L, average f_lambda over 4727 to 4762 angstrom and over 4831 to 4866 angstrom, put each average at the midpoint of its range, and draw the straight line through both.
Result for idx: -1.9 angstrom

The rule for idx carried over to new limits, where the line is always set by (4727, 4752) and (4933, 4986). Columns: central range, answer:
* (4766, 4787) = 0.24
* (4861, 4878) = 1.93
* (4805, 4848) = -0.82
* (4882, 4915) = 0.08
